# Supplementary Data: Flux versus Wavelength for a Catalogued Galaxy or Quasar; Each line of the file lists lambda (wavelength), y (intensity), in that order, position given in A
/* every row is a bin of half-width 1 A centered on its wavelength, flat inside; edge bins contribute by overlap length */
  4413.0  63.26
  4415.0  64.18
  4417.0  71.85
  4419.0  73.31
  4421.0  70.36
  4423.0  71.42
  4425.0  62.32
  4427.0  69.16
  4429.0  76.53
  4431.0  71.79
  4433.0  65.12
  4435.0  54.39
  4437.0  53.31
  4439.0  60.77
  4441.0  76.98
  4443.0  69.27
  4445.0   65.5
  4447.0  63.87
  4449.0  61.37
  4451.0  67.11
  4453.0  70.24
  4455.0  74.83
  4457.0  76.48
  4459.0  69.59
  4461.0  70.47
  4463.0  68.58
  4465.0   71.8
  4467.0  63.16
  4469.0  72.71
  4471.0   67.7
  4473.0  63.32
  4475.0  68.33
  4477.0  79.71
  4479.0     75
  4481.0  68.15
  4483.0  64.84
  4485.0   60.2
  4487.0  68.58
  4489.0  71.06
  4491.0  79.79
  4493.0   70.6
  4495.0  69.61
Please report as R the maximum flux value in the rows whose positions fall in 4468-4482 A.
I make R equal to 79.71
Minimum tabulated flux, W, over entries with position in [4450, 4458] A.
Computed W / 67.11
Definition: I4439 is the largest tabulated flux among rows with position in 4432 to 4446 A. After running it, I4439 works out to 76.98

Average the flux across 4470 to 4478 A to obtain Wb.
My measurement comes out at 69.8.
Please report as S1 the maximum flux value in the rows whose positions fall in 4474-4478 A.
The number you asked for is 79.71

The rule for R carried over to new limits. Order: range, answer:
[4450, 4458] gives 76.48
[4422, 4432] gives 76.53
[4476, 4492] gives 79.79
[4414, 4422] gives 73.31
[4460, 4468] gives 71.8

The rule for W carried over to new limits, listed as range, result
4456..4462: 69.59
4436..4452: 53.31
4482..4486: 60.2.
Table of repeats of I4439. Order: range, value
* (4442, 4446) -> 69.27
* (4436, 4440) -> 60.77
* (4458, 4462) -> 70.47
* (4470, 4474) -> 67.7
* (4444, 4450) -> 65.5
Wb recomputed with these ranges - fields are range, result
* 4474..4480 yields 74.3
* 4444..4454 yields 65.6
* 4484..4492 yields 69.9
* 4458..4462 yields 70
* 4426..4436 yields 67.4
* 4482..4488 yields 64.5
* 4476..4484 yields 71.9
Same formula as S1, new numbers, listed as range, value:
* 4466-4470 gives 72.71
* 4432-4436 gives 65.12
